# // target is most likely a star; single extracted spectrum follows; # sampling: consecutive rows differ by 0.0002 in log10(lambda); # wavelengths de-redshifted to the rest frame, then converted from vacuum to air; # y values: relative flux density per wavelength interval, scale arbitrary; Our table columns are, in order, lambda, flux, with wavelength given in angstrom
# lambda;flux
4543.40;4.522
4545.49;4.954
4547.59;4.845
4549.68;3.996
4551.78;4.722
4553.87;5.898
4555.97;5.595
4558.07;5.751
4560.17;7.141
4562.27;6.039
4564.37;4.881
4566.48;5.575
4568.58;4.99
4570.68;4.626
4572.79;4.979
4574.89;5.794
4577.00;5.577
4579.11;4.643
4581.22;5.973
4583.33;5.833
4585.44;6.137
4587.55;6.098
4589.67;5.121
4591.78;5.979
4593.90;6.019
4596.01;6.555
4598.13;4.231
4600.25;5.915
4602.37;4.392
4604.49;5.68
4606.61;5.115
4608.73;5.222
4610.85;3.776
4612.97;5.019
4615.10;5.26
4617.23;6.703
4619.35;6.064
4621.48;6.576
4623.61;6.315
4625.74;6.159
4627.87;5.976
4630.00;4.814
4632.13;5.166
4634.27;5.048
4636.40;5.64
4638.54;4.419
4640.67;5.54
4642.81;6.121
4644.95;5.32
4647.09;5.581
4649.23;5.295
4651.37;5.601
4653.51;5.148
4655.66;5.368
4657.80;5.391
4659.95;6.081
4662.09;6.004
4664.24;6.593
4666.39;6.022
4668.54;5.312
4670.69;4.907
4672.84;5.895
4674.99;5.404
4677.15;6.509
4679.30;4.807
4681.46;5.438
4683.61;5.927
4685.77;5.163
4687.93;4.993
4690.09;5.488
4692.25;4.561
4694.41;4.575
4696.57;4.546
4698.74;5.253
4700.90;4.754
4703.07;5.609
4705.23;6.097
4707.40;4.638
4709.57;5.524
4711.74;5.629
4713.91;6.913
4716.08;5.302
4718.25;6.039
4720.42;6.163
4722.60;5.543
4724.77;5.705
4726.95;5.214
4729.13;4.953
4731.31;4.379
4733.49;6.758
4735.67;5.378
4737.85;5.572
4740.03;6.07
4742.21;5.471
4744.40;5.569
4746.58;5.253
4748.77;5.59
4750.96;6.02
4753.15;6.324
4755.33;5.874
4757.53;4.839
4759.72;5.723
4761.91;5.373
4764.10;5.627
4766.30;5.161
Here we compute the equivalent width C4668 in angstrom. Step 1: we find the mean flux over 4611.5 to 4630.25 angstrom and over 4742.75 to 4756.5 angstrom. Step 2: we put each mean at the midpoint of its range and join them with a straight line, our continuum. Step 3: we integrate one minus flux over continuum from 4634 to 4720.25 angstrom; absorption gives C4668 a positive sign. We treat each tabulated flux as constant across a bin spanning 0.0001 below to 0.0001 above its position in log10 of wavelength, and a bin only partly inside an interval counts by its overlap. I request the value 5.17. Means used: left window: 5.88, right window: 5.75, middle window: 5.47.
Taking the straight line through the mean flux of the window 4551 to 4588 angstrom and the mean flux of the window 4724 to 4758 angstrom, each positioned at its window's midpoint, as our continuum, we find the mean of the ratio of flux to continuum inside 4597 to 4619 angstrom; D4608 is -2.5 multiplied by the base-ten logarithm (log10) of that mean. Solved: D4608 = 0.08 mag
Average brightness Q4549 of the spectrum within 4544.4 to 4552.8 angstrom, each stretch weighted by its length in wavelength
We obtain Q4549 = 4.63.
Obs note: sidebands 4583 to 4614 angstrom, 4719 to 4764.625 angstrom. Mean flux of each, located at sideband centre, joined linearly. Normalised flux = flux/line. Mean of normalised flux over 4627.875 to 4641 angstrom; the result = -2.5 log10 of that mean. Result 0.06 mag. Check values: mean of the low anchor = 5.4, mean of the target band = 5.15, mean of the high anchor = 5.59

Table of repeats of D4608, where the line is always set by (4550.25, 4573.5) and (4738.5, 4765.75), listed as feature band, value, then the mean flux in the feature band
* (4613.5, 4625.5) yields -0.12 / 6.13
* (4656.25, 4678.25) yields -0.05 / 5.8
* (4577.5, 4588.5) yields -0.05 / 5.73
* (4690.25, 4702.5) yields 0.16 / 4.83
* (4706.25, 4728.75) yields -0.01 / 5.64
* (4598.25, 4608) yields 0.06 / 5.17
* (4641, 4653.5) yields 0.00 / 5.54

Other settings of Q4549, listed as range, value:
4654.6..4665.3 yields 5.89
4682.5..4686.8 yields 5.55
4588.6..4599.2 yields 5.58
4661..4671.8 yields 5.77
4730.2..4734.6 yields 5.56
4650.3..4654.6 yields 5.37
